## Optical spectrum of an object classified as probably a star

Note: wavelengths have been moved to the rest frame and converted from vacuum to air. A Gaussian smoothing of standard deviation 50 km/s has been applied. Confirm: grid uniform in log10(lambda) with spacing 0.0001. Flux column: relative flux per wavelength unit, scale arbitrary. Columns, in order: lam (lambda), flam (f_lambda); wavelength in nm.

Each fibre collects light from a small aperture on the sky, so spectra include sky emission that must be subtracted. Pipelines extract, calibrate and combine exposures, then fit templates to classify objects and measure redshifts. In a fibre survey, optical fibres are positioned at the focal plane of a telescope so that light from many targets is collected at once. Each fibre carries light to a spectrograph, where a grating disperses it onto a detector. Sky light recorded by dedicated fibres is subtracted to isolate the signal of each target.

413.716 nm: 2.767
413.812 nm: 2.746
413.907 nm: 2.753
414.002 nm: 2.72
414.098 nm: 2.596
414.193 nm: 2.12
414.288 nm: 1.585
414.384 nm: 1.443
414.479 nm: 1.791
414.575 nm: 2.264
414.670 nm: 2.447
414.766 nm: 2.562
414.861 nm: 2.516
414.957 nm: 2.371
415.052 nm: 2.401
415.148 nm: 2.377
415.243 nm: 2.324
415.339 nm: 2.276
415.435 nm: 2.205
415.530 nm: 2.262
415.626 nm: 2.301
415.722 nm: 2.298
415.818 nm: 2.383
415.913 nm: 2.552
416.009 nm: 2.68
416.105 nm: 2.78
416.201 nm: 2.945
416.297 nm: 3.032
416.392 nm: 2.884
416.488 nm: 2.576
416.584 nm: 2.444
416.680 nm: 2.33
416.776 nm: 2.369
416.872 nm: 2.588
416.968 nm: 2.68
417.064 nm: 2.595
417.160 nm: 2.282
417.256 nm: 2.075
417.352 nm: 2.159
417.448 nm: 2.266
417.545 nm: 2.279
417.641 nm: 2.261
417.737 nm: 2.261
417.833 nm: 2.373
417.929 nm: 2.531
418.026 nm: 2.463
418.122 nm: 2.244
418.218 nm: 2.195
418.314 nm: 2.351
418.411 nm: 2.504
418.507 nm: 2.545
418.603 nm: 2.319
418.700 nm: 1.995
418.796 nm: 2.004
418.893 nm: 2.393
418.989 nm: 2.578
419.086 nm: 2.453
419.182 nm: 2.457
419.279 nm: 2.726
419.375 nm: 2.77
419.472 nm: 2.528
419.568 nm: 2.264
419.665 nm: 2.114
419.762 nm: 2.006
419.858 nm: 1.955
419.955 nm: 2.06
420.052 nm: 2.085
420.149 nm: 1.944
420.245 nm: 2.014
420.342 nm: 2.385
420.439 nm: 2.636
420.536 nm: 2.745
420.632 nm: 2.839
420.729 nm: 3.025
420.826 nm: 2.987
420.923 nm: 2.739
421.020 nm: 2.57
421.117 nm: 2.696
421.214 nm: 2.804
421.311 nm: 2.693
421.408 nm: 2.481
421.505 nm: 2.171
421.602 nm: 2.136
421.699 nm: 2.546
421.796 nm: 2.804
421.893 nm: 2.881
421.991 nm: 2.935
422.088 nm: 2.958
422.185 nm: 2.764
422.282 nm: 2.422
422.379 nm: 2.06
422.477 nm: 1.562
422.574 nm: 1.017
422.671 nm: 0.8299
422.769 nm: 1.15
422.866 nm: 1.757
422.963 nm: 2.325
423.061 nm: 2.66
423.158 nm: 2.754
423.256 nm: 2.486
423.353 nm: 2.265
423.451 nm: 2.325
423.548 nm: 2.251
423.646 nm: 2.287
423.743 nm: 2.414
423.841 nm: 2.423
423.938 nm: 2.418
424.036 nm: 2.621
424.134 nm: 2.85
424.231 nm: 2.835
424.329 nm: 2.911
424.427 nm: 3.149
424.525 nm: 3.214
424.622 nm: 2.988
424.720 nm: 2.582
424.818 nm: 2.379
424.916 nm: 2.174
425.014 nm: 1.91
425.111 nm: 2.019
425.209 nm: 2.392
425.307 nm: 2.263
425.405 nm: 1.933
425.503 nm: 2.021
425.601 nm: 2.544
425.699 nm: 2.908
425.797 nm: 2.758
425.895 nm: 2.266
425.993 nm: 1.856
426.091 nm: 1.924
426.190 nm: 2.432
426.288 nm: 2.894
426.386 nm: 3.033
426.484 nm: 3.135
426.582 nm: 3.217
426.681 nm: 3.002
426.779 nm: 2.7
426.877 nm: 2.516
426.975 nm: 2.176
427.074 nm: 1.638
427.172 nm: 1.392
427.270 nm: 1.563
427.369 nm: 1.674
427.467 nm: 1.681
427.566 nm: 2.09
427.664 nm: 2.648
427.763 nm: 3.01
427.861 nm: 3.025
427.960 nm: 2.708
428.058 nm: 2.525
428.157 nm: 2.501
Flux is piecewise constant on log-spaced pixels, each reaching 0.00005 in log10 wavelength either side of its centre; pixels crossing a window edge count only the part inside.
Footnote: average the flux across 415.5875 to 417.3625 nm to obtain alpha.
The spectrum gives 2.53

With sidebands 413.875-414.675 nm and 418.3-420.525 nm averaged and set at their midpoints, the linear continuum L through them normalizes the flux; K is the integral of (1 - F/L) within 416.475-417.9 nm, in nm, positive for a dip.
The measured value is -0.074 nm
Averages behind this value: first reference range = 2.17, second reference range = 2.31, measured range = 2.37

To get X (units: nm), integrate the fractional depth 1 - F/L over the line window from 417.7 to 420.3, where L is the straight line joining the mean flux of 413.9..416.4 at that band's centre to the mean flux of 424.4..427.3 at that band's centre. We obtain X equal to 0.11 nm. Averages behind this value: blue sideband 2.39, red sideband 2.43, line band 2.3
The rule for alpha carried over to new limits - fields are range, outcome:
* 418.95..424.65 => 2.43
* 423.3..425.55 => 2.46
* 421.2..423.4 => 2.27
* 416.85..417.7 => 2.34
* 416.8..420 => 2.34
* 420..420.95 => 2.53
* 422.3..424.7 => 2.32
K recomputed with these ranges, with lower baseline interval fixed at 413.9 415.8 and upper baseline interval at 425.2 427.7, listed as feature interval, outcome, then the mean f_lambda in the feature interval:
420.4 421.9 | -0.237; 2.67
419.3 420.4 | 0.041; 2.21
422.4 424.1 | 0.159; 2.1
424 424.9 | -0.192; 2.81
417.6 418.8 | -0.018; 2.32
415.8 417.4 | -0.192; 2.55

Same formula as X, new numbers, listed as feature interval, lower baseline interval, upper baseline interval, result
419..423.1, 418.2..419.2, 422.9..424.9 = 0.161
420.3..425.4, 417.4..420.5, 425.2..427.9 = -0.220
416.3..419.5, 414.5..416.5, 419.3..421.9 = 0.083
